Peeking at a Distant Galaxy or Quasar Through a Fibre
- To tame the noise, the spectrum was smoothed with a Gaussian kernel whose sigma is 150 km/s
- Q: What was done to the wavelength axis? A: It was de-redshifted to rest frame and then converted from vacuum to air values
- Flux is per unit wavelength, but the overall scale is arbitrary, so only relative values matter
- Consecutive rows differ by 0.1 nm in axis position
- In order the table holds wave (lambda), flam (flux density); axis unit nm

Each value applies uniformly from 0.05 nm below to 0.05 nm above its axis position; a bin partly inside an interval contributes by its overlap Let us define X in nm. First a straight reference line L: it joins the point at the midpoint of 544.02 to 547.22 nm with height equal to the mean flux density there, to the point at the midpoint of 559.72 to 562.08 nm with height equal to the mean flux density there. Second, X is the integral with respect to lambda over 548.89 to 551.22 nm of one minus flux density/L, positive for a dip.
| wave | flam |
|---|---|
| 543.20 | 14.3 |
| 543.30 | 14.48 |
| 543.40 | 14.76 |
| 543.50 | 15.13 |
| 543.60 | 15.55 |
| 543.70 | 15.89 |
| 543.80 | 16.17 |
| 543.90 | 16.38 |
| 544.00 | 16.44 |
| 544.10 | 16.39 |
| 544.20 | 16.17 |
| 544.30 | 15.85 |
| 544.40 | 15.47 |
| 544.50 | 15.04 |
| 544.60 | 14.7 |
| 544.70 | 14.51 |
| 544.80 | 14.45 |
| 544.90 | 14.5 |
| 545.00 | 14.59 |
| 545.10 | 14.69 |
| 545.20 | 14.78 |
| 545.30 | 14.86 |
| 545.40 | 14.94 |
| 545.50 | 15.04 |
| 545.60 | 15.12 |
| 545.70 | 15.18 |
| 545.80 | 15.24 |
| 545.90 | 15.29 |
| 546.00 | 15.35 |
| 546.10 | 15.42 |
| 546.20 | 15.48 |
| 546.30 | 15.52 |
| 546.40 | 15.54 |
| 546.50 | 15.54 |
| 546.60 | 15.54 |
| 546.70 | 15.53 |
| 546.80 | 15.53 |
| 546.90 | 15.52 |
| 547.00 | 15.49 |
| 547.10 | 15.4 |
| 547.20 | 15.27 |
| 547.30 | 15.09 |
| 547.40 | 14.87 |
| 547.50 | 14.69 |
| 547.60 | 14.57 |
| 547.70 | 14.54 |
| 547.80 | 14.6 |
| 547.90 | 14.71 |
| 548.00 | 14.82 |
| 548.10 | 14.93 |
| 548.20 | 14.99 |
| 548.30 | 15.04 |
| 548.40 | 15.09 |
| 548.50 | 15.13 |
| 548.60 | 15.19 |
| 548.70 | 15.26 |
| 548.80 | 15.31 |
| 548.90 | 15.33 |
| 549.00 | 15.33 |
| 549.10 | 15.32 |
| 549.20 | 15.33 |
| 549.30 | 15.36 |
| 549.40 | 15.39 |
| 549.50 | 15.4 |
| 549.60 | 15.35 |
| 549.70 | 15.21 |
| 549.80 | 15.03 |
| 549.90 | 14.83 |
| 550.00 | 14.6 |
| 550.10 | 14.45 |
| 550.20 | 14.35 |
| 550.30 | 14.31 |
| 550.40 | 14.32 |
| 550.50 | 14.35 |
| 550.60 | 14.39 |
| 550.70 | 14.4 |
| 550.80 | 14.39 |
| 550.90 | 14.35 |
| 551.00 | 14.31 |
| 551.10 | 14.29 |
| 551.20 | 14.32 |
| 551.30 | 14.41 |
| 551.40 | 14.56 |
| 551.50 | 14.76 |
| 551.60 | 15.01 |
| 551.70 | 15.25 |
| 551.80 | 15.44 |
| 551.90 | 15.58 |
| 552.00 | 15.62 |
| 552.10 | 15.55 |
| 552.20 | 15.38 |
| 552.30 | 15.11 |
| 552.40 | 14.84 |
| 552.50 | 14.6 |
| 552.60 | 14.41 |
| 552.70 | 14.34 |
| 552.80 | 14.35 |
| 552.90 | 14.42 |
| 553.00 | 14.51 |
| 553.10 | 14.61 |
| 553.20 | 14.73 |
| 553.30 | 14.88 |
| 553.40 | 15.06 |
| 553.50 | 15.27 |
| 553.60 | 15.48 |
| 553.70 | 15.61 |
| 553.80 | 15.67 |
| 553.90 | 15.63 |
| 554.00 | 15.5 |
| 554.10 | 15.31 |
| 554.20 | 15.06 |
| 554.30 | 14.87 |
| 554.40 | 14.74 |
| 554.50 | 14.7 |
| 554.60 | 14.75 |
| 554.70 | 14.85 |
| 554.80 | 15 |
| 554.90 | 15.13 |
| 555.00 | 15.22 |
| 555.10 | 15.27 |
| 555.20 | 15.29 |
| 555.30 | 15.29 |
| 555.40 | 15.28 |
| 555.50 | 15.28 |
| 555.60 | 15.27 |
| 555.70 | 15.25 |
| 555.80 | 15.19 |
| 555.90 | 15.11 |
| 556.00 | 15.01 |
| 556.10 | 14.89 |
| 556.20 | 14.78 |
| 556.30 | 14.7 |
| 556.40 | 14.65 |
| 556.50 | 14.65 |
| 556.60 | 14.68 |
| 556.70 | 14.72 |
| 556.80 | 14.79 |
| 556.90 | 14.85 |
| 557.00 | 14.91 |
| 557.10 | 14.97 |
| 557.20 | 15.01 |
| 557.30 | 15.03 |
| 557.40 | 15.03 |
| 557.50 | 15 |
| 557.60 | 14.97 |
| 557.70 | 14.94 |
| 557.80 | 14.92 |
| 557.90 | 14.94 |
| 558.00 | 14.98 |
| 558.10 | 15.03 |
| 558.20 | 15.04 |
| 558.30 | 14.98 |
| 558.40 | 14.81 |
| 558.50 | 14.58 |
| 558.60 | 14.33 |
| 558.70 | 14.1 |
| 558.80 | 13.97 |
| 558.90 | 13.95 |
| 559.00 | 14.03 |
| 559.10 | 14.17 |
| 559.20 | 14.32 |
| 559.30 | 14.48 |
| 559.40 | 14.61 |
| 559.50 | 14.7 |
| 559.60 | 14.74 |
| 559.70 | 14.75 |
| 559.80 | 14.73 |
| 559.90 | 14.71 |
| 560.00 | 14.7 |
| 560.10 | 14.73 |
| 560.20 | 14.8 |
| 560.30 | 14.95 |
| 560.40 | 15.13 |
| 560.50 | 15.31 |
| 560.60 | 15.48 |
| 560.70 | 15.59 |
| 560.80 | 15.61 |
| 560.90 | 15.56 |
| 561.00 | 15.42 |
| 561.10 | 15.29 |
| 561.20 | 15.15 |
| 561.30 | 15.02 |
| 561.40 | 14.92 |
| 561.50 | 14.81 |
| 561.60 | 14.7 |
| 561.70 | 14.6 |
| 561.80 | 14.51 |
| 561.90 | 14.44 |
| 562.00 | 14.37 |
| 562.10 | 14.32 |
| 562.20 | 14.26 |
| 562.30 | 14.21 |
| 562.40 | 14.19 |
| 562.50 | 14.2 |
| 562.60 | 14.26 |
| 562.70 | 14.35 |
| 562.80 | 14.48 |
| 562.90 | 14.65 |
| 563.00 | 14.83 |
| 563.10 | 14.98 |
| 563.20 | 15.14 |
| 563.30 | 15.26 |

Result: 0.06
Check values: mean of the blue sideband 15.3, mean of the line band 14.8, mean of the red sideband 15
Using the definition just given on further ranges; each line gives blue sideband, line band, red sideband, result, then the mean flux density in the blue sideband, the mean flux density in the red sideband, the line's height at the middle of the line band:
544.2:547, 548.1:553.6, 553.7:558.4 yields 0.08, 15.2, 15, 15.1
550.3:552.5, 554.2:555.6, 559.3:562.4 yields -0.02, 14.8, 14.9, 14.8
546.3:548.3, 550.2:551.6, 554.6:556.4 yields 0.06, 15.1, 15.1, 15.1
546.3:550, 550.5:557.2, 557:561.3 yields 0.03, 15.2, 14.8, 15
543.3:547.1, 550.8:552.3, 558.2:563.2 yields 0.02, 15.3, 14.7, 15.1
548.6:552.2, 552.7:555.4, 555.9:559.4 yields -0.04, 14.9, 14.7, 14.8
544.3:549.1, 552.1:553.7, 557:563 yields 0.01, 15.1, 14.7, 14.9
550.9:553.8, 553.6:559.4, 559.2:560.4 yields -0.04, 14.9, 14.7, 14.8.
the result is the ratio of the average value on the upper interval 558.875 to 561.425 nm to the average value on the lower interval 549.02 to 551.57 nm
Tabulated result 1.01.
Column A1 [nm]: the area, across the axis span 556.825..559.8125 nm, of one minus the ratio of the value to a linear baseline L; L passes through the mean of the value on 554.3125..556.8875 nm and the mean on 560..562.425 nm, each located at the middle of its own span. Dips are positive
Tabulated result 0.05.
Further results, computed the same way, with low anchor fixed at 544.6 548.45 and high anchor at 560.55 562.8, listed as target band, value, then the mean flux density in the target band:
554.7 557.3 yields -0.022 nm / 15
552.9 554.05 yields -0.017 nm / 15.1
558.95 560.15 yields 0.021 nm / 14.6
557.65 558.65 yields -0.001 nm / 14.9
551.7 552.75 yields -0.010 nm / 15.1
